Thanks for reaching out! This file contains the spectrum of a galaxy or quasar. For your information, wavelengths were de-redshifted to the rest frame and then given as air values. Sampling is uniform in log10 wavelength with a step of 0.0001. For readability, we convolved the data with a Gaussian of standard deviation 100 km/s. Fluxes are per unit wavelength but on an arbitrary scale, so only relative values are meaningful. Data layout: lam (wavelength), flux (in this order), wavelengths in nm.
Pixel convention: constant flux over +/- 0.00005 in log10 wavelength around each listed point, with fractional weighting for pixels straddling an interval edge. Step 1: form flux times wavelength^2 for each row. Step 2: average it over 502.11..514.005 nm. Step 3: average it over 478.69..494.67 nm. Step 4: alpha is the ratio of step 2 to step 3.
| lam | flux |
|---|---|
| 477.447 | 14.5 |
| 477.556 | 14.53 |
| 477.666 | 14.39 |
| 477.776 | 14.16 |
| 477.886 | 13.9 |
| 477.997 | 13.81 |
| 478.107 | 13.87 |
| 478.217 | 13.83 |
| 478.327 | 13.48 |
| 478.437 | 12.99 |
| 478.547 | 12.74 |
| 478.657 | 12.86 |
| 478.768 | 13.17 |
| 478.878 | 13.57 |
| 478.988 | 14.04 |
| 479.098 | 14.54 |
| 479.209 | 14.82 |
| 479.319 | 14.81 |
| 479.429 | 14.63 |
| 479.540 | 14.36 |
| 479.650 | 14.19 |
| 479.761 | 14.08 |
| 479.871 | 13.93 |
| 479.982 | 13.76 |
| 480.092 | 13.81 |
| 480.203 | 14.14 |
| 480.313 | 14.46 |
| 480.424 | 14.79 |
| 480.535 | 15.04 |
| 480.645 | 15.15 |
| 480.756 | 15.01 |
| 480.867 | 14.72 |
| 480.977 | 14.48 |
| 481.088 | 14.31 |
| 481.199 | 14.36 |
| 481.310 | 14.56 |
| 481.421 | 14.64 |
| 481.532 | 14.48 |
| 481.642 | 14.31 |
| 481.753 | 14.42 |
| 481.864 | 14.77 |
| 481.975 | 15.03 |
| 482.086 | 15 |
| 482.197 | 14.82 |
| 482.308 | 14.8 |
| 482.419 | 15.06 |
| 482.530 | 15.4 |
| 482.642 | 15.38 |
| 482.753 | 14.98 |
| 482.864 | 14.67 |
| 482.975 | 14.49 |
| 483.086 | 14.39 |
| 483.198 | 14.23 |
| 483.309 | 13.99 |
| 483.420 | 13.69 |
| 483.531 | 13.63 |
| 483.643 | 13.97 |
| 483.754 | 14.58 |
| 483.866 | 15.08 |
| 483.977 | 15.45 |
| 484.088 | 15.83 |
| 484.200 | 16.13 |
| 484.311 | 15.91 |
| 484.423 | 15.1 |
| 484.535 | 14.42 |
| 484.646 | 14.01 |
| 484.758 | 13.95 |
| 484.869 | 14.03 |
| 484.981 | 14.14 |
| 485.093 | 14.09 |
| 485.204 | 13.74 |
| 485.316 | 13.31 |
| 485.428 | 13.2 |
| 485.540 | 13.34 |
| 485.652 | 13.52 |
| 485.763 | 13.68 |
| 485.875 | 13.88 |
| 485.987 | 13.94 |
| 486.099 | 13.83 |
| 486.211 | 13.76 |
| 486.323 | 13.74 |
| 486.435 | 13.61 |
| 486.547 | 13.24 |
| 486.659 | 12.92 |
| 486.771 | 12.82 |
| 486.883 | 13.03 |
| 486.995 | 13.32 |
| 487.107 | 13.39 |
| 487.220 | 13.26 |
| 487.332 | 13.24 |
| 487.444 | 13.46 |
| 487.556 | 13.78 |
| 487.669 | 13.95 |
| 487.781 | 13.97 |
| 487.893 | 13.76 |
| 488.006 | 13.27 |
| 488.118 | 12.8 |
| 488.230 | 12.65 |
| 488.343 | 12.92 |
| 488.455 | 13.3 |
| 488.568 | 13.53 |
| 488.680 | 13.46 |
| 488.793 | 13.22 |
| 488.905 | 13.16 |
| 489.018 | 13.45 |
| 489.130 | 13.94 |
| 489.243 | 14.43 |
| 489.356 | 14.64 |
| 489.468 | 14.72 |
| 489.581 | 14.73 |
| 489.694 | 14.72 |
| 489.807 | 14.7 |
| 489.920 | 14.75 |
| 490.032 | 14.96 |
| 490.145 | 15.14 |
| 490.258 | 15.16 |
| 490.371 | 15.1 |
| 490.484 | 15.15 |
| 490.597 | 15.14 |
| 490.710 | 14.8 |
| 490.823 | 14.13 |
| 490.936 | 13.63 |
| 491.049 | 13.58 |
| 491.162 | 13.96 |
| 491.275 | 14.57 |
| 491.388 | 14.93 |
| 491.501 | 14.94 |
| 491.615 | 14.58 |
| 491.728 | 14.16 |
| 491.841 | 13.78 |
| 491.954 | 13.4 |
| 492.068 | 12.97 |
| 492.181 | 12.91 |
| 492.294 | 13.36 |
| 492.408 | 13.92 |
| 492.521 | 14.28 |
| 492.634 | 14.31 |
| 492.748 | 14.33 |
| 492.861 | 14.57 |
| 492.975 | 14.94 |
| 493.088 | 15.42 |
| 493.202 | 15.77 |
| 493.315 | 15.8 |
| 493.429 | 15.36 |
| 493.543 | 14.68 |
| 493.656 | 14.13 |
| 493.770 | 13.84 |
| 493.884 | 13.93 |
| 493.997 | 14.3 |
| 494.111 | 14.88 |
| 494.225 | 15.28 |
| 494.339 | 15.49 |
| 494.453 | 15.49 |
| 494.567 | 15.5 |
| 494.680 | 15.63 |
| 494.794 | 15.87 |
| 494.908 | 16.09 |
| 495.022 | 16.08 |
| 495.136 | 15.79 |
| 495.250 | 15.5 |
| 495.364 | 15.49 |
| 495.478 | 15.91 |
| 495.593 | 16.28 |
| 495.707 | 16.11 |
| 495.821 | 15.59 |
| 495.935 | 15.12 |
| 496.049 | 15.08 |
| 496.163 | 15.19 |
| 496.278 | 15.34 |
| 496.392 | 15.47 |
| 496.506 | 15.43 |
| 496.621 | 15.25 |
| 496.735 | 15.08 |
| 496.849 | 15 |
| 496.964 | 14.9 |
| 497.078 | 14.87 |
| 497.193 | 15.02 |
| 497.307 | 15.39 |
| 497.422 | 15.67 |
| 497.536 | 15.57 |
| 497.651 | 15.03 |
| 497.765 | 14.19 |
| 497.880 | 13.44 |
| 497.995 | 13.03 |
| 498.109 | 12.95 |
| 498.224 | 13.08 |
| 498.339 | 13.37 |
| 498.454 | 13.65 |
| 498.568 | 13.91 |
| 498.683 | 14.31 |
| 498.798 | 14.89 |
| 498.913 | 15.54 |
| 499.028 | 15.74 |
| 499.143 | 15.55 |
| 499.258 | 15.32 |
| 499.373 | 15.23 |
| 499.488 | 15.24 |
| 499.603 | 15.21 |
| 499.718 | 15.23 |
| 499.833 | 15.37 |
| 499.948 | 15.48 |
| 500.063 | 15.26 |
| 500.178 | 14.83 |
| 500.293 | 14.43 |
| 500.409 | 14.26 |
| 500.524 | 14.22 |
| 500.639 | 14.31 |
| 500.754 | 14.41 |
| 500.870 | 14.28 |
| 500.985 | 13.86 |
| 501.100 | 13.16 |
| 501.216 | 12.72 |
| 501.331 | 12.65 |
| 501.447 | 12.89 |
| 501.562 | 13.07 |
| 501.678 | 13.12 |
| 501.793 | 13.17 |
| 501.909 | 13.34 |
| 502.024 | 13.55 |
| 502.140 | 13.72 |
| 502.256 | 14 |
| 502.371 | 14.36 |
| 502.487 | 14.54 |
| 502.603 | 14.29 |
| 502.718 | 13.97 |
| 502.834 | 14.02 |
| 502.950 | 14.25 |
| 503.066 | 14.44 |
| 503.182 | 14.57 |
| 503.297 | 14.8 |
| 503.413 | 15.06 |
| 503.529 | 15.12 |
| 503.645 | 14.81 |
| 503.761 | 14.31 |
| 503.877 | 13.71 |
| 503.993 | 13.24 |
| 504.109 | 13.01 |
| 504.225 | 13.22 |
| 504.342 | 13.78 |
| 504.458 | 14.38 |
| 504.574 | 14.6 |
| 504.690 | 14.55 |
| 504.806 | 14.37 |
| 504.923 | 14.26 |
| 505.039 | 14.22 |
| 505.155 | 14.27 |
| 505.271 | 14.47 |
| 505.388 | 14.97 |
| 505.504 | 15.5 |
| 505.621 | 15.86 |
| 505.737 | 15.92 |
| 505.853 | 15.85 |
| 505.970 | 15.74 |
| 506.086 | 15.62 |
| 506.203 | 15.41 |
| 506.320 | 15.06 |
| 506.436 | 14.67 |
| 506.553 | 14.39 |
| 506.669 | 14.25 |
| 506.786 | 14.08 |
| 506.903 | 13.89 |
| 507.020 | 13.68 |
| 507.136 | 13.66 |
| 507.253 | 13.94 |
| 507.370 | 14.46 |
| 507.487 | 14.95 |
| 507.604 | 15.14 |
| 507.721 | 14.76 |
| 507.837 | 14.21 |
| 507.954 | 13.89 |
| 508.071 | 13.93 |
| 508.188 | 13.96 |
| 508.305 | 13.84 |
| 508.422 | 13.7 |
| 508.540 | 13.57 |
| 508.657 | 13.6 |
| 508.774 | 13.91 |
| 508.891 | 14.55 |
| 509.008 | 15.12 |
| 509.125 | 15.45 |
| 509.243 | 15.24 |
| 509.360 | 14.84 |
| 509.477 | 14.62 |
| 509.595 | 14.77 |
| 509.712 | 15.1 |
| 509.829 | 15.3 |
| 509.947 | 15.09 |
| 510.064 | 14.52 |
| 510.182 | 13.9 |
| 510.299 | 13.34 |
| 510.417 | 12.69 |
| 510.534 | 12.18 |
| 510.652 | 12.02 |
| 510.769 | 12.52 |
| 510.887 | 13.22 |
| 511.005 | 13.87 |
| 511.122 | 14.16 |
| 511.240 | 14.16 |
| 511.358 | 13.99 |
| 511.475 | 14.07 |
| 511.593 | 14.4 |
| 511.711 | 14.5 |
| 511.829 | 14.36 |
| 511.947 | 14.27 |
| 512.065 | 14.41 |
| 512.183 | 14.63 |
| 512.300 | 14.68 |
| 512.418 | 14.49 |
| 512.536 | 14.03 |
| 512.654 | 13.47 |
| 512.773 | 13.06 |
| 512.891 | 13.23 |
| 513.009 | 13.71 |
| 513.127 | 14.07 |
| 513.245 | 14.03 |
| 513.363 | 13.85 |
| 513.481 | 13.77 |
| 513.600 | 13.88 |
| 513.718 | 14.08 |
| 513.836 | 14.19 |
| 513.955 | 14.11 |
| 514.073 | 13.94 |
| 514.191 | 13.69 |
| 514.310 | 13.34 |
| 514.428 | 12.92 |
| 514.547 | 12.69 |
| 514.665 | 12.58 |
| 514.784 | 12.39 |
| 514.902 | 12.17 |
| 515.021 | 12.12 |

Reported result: 1.09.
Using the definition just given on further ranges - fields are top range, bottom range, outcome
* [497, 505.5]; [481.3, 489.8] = 1.08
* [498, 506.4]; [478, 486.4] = 1.09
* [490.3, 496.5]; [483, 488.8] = 1.11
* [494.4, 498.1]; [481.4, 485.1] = 1.10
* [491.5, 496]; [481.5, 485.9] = 1.07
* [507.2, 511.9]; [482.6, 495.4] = 1.07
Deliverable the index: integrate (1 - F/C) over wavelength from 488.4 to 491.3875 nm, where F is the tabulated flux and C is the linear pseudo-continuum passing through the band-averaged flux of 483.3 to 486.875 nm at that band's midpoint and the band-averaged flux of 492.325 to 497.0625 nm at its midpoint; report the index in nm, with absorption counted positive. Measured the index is 0.06 nm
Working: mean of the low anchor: 14.1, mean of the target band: 14.3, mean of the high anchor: 15.2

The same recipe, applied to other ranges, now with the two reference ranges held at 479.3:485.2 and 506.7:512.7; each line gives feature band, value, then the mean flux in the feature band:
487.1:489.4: 0.16 nm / 13.5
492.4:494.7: -0.07 nm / 14.9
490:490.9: -0.03 nm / 14.9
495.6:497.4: -0.12 nm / 15.3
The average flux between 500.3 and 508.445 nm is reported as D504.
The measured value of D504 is 14.2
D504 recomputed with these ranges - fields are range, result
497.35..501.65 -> 14.4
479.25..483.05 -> 14.6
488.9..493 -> 14.3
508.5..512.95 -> 14.1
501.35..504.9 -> 14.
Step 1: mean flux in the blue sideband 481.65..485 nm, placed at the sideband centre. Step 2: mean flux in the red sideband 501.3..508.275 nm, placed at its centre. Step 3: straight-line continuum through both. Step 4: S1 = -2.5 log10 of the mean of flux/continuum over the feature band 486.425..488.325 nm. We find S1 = 0.10 mag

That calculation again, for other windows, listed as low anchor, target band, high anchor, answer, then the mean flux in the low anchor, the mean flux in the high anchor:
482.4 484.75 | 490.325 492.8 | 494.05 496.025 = 0.09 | 14.8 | 15.6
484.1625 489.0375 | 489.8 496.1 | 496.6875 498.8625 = -0.06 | 13.7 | 14.4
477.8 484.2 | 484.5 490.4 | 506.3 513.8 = 0.04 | 14.4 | 14.1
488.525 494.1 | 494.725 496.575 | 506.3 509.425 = -0.09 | 14.4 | 14.3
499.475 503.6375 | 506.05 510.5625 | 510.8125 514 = -0.02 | 14.2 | 14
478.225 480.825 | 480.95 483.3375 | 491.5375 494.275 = -0.04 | 14.1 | 14.4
